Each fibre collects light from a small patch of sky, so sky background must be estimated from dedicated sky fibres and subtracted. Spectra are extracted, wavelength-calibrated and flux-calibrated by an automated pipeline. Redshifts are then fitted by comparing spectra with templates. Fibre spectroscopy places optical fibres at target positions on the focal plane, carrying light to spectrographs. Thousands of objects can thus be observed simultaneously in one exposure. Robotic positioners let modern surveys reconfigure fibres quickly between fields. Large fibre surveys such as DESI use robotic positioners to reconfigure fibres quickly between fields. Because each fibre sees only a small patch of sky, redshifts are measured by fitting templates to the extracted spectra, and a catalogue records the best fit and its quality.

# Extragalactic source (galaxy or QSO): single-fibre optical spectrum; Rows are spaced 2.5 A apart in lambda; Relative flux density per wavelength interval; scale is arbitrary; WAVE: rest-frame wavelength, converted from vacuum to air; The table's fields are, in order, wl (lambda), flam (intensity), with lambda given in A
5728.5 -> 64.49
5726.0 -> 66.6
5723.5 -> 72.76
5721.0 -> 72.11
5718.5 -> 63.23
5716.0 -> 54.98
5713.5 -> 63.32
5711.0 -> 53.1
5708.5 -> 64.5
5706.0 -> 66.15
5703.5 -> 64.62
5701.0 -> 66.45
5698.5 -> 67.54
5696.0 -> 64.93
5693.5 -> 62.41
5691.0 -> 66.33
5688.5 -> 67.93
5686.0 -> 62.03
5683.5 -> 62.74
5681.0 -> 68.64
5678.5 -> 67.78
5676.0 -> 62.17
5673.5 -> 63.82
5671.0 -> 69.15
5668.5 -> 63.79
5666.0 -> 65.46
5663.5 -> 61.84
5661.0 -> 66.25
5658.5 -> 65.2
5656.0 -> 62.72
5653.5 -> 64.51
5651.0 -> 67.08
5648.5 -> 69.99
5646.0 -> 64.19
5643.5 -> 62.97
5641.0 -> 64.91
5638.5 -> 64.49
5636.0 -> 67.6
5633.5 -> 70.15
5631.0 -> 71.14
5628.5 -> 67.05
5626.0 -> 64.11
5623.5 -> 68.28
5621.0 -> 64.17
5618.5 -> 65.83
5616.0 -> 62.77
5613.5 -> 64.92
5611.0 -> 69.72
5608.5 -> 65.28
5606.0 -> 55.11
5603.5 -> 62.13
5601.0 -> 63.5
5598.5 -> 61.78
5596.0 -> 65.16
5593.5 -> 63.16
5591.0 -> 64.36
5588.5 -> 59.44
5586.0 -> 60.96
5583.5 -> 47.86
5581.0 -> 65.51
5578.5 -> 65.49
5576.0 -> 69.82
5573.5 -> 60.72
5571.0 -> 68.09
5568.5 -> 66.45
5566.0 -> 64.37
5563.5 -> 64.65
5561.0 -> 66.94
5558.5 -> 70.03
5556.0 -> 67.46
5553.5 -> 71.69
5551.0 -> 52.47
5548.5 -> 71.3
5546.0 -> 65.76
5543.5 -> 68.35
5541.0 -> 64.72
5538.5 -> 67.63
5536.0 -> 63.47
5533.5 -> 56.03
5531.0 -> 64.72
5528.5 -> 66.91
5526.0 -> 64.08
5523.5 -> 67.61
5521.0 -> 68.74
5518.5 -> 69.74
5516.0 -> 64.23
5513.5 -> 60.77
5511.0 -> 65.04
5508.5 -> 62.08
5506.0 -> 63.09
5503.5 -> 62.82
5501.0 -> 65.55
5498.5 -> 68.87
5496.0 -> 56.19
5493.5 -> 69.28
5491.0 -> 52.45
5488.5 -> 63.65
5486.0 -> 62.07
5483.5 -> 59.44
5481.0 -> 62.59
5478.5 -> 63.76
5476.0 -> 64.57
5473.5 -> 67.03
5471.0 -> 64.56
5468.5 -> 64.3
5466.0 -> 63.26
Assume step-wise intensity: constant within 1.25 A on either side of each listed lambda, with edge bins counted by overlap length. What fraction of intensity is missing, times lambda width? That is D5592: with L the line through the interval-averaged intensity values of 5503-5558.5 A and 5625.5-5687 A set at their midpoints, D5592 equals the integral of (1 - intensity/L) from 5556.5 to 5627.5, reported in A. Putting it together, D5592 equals 1.5 A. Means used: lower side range 65.1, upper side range 65.6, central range 64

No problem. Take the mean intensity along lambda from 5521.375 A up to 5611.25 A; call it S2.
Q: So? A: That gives 64.2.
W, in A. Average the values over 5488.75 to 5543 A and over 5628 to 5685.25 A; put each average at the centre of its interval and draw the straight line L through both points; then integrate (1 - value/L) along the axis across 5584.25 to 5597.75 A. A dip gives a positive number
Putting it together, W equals 0.6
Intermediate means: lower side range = 64.1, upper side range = 65.8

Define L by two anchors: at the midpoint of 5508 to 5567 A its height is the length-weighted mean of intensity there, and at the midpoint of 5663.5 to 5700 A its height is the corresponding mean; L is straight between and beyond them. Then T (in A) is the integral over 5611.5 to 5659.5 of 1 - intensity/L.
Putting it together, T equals -0.5 A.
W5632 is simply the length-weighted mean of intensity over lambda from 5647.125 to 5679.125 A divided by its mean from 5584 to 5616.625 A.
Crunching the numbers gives 1.04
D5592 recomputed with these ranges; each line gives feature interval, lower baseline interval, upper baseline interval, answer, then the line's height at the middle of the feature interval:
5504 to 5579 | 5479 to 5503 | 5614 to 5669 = -2.3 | 63.4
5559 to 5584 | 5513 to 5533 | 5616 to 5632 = 0.5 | 66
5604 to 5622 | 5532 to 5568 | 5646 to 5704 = 0.4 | 65.4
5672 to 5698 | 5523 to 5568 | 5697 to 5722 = -0.5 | 63.8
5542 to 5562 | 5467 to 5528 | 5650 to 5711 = -0.8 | 64.2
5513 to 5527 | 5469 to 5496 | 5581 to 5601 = -0.9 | 62.1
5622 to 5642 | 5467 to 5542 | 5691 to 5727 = -0.9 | 64.3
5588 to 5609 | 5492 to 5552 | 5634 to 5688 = 0.9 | 64.9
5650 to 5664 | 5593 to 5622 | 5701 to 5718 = -0.5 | 62.6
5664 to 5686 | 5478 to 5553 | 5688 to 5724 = -0.3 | 64.4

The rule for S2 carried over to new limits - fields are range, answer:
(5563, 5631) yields 63.9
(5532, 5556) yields 64.8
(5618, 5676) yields 65.8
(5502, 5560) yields 65.2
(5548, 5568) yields 65.9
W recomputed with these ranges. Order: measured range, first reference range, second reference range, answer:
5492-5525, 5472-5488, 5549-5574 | -0.4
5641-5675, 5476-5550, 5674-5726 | -0.3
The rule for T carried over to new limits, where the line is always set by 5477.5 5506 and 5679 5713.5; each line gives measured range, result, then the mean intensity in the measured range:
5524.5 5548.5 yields -0.8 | 65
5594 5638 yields -1.0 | 65.2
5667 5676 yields -0.1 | 65.1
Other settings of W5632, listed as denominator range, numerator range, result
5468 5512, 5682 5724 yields 1.02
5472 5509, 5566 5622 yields 1.01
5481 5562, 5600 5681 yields 1.01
